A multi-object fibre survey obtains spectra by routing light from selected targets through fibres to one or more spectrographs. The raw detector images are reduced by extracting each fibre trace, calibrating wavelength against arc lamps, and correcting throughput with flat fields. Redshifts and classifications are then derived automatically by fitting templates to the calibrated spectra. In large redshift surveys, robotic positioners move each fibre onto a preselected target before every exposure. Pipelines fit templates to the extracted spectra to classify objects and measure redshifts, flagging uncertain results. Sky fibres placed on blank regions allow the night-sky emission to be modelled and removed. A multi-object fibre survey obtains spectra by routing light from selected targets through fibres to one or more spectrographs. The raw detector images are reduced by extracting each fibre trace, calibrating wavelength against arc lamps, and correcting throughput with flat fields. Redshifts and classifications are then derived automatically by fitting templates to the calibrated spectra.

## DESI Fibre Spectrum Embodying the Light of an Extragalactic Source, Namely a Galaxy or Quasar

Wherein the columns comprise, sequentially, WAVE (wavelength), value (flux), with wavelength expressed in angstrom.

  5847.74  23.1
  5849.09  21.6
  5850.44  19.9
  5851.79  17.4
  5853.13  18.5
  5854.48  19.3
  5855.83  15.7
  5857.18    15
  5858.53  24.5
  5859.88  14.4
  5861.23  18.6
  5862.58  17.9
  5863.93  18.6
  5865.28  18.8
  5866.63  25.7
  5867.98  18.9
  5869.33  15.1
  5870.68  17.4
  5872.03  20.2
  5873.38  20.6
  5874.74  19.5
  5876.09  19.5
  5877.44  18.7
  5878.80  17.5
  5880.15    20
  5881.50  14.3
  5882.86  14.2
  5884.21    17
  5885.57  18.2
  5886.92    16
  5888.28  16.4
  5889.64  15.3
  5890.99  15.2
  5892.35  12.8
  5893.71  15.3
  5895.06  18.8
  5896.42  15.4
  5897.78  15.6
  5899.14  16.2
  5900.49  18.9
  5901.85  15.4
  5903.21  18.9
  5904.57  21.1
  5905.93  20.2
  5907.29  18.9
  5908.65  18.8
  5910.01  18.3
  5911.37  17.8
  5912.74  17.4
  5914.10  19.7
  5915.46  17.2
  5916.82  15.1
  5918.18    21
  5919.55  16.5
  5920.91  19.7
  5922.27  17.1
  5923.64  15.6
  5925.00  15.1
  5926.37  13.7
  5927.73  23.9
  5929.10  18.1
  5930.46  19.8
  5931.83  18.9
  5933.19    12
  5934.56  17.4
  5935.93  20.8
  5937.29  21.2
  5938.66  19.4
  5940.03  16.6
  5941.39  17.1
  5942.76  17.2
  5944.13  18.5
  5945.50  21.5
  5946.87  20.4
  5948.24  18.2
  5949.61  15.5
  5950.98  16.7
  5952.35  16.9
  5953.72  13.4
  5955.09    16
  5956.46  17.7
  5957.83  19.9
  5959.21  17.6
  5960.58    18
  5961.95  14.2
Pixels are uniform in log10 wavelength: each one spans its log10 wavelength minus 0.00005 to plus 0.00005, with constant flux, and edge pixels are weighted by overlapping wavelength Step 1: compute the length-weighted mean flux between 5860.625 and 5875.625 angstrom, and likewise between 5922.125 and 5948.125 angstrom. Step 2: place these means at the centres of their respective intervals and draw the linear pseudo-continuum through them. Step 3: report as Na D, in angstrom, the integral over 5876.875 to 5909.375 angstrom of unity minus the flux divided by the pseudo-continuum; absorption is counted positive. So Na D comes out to 3.1 angstrom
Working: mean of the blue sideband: 19.2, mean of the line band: 17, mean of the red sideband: 18.1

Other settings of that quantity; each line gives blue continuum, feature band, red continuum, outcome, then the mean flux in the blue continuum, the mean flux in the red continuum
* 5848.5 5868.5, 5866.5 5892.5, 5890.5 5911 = 0.91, 19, 17.3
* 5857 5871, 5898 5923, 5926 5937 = 0.39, 18.8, 18.3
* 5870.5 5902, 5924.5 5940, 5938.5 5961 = -0.62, 17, 17.6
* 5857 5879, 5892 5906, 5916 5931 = 0.90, 19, 17.8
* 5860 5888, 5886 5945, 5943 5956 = 0.78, 18.2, 17.4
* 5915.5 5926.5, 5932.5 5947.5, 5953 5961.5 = -1.24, 16.9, 17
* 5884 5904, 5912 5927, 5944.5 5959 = -0.17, 16.4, 17.6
